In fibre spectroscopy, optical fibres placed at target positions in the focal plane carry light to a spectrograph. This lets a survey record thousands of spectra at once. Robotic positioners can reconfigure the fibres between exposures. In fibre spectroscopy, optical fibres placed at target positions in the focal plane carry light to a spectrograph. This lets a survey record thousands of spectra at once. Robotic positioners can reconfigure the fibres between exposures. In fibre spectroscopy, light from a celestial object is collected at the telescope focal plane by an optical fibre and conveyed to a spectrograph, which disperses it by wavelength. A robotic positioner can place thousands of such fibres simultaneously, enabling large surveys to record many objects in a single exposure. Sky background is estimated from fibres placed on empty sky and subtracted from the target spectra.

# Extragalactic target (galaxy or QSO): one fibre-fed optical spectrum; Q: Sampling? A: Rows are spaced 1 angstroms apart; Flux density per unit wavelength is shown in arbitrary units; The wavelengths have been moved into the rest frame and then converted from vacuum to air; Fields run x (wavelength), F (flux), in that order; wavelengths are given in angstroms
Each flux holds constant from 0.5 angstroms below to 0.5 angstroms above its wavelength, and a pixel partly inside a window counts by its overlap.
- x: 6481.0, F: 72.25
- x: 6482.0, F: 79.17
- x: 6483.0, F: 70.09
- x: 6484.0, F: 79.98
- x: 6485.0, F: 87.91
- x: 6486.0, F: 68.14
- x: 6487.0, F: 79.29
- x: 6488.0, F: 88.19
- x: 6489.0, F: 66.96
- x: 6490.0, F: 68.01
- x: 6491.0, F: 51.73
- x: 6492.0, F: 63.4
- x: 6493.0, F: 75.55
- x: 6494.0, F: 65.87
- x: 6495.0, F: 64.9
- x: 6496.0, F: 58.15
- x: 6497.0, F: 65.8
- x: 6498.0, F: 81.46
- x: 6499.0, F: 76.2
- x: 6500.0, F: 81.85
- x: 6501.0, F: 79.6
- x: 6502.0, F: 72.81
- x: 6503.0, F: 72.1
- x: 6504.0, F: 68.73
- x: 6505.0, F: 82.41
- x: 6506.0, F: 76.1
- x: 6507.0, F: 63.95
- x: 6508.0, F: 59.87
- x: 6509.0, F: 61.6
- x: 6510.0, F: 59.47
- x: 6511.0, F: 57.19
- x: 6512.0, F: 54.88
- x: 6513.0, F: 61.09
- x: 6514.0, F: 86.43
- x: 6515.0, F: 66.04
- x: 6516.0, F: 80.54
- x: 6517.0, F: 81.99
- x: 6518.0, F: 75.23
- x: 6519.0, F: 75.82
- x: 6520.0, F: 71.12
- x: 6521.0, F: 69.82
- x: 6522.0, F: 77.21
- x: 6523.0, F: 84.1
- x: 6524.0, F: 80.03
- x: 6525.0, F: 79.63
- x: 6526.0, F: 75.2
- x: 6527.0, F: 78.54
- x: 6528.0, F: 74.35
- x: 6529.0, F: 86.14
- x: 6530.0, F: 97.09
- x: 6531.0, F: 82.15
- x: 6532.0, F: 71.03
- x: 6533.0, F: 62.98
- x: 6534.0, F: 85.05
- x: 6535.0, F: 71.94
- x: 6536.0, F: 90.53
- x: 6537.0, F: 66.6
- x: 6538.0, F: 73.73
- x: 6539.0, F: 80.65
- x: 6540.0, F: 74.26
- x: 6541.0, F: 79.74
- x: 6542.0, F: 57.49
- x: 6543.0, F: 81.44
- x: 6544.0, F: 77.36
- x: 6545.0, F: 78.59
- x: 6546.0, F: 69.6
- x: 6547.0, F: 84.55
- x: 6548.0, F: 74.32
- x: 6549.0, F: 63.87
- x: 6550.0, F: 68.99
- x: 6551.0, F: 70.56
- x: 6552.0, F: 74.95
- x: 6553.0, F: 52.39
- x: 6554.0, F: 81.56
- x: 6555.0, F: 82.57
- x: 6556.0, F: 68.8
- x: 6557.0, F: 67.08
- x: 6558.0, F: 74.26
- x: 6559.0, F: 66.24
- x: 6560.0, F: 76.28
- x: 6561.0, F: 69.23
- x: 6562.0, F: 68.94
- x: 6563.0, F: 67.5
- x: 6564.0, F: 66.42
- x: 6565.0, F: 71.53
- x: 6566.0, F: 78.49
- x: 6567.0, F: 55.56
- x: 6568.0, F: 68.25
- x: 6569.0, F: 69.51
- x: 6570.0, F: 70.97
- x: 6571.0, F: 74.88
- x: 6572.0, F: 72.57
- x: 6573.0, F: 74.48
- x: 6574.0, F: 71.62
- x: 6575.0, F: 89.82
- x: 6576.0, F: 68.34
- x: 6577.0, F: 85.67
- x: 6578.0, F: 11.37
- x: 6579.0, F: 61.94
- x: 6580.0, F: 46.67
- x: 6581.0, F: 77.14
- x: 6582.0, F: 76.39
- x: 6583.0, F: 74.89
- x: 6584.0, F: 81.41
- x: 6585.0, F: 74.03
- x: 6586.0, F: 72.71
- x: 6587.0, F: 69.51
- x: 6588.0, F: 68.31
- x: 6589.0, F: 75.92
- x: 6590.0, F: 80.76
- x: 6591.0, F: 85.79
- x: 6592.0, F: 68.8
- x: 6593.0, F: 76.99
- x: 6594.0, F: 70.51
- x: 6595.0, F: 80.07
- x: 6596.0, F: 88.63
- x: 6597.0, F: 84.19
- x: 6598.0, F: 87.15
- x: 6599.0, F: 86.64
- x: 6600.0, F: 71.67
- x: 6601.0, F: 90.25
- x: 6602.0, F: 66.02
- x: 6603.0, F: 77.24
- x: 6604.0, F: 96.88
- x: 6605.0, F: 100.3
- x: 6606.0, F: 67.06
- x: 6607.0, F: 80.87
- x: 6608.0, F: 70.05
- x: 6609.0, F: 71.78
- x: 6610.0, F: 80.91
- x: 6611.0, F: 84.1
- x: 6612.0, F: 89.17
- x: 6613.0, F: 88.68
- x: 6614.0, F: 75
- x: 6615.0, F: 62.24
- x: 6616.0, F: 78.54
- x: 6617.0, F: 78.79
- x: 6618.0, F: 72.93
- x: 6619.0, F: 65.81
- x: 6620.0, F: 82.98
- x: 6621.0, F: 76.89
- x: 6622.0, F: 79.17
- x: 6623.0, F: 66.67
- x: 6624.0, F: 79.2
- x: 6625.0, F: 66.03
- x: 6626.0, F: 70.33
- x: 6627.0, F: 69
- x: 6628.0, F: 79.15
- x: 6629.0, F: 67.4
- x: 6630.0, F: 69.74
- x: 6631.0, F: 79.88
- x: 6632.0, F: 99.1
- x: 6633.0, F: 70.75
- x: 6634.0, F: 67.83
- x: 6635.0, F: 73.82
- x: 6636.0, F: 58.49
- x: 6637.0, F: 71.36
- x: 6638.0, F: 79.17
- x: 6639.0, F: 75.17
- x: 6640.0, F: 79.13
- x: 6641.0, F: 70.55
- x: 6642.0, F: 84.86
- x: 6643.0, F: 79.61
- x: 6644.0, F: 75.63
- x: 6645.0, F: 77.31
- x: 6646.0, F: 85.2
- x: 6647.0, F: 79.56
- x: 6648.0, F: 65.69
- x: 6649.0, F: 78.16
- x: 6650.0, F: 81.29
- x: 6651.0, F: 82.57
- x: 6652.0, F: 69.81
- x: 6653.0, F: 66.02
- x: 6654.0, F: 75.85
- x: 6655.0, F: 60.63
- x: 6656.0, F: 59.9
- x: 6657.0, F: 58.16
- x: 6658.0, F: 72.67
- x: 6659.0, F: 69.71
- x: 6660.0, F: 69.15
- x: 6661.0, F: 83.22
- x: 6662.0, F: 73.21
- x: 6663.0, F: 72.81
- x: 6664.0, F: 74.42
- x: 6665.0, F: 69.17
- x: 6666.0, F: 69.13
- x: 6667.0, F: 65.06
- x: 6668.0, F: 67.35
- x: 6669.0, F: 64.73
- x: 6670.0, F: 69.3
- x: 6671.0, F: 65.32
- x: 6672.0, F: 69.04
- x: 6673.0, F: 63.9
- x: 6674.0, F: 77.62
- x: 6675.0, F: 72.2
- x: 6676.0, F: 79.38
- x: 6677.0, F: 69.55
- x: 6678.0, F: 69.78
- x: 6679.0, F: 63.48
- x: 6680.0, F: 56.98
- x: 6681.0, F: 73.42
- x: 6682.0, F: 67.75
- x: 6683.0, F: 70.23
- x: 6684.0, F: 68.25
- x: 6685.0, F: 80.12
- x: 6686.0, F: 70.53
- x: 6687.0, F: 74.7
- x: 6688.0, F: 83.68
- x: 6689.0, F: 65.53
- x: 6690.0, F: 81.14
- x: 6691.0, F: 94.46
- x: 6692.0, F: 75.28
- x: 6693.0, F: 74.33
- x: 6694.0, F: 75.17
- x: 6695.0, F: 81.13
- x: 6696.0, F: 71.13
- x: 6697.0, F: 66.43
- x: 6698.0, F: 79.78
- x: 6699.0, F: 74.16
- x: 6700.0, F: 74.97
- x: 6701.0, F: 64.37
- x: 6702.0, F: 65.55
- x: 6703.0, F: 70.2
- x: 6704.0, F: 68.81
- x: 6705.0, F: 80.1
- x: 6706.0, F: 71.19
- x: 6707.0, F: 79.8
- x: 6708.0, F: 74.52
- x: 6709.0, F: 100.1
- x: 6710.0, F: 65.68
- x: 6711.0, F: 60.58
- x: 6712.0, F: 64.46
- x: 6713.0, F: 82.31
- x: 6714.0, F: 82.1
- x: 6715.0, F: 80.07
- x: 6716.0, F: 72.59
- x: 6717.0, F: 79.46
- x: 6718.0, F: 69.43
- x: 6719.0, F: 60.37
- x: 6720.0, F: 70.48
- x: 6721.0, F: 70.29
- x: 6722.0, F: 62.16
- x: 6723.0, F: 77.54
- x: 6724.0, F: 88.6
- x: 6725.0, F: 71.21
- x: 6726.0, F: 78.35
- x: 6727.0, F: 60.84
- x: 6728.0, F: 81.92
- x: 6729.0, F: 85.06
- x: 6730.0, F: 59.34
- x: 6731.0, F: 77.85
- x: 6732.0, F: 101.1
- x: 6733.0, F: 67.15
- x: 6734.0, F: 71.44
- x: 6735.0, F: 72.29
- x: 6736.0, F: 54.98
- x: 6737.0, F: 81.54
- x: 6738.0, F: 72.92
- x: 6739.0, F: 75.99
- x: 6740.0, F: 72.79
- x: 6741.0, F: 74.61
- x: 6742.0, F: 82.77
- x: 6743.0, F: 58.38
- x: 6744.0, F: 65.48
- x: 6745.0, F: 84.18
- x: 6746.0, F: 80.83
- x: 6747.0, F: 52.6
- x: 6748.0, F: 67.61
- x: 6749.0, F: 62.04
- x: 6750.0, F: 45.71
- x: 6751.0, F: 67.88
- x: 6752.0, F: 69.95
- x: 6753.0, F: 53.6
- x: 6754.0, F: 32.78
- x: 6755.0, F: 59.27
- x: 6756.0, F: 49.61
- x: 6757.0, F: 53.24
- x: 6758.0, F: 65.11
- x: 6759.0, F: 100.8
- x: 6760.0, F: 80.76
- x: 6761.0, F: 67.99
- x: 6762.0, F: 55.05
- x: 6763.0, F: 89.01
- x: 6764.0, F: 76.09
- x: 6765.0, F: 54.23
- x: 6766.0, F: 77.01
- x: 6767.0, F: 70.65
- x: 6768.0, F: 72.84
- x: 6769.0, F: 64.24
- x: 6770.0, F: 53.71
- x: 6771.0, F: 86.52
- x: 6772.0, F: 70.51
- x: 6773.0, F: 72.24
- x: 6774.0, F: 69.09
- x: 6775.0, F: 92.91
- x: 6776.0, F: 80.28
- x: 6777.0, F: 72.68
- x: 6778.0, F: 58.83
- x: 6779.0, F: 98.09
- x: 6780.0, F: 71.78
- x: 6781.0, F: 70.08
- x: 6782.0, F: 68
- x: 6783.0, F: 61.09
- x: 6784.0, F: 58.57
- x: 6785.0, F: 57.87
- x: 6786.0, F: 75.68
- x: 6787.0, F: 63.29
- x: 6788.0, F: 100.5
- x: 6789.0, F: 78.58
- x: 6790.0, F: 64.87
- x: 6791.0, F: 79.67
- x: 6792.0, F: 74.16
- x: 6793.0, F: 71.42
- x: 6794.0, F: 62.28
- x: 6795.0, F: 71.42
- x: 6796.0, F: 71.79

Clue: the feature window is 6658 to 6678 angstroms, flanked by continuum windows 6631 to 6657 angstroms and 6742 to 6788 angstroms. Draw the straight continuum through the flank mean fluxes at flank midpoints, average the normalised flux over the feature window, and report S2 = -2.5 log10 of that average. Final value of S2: 0.04 mag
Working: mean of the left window 74.5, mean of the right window 68.5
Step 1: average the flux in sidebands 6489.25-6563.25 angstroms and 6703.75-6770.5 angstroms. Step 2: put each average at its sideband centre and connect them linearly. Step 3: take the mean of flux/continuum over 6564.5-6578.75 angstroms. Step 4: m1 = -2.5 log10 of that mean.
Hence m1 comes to 0.05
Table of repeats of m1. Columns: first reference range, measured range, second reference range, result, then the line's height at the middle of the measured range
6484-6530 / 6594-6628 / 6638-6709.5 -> -0.08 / 73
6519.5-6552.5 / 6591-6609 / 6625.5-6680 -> -0.09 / 74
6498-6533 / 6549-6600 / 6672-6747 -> 0.03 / 73.9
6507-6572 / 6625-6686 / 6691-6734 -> 0.03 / 73.9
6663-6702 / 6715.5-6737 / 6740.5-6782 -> -0.04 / 70.3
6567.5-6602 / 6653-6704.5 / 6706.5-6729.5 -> 0.05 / 74.4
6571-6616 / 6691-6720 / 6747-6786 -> -0.05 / 70.6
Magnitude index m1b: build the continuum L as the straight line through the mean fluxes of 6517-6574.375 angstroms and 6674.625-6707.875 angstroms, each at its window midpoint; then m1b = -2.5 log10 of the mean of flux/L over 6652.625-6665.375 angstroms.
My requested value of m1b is 0.056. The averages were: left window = 74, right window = 73.2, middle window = 69.6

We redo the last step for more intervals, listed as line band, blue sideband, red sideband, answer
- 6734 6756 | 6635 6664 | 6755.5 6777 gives 0.095 mag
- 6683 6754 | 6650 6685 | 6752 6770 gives -0.077 mag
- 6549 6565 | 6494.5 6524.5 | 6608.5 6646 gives 0.046 mag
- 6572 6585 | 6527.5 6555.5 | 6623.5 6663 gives 0.093 mag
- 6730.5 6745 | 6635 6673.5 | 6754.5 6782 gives -0.034 mag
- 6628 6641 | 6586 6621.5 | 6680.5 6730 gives 0.041 mag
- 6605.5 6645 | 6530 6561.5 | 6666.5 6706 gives -0.038 mag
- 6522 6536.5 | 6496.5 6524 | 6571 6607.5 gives -0.098 mag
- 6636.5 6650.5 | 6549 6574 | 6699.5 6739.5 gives -0.076 mag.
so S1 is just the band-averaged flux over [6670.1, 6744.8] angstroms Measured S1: 73.2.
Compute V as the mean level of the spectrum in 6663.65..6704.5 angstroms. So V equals 71.6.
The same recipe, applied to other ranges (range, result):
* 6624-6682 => 72.1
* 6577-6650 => 75.5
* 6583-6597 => 76.6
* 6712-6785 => 70.7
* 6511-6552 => 75.3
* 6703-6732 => 74.5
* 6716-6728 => 72.2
